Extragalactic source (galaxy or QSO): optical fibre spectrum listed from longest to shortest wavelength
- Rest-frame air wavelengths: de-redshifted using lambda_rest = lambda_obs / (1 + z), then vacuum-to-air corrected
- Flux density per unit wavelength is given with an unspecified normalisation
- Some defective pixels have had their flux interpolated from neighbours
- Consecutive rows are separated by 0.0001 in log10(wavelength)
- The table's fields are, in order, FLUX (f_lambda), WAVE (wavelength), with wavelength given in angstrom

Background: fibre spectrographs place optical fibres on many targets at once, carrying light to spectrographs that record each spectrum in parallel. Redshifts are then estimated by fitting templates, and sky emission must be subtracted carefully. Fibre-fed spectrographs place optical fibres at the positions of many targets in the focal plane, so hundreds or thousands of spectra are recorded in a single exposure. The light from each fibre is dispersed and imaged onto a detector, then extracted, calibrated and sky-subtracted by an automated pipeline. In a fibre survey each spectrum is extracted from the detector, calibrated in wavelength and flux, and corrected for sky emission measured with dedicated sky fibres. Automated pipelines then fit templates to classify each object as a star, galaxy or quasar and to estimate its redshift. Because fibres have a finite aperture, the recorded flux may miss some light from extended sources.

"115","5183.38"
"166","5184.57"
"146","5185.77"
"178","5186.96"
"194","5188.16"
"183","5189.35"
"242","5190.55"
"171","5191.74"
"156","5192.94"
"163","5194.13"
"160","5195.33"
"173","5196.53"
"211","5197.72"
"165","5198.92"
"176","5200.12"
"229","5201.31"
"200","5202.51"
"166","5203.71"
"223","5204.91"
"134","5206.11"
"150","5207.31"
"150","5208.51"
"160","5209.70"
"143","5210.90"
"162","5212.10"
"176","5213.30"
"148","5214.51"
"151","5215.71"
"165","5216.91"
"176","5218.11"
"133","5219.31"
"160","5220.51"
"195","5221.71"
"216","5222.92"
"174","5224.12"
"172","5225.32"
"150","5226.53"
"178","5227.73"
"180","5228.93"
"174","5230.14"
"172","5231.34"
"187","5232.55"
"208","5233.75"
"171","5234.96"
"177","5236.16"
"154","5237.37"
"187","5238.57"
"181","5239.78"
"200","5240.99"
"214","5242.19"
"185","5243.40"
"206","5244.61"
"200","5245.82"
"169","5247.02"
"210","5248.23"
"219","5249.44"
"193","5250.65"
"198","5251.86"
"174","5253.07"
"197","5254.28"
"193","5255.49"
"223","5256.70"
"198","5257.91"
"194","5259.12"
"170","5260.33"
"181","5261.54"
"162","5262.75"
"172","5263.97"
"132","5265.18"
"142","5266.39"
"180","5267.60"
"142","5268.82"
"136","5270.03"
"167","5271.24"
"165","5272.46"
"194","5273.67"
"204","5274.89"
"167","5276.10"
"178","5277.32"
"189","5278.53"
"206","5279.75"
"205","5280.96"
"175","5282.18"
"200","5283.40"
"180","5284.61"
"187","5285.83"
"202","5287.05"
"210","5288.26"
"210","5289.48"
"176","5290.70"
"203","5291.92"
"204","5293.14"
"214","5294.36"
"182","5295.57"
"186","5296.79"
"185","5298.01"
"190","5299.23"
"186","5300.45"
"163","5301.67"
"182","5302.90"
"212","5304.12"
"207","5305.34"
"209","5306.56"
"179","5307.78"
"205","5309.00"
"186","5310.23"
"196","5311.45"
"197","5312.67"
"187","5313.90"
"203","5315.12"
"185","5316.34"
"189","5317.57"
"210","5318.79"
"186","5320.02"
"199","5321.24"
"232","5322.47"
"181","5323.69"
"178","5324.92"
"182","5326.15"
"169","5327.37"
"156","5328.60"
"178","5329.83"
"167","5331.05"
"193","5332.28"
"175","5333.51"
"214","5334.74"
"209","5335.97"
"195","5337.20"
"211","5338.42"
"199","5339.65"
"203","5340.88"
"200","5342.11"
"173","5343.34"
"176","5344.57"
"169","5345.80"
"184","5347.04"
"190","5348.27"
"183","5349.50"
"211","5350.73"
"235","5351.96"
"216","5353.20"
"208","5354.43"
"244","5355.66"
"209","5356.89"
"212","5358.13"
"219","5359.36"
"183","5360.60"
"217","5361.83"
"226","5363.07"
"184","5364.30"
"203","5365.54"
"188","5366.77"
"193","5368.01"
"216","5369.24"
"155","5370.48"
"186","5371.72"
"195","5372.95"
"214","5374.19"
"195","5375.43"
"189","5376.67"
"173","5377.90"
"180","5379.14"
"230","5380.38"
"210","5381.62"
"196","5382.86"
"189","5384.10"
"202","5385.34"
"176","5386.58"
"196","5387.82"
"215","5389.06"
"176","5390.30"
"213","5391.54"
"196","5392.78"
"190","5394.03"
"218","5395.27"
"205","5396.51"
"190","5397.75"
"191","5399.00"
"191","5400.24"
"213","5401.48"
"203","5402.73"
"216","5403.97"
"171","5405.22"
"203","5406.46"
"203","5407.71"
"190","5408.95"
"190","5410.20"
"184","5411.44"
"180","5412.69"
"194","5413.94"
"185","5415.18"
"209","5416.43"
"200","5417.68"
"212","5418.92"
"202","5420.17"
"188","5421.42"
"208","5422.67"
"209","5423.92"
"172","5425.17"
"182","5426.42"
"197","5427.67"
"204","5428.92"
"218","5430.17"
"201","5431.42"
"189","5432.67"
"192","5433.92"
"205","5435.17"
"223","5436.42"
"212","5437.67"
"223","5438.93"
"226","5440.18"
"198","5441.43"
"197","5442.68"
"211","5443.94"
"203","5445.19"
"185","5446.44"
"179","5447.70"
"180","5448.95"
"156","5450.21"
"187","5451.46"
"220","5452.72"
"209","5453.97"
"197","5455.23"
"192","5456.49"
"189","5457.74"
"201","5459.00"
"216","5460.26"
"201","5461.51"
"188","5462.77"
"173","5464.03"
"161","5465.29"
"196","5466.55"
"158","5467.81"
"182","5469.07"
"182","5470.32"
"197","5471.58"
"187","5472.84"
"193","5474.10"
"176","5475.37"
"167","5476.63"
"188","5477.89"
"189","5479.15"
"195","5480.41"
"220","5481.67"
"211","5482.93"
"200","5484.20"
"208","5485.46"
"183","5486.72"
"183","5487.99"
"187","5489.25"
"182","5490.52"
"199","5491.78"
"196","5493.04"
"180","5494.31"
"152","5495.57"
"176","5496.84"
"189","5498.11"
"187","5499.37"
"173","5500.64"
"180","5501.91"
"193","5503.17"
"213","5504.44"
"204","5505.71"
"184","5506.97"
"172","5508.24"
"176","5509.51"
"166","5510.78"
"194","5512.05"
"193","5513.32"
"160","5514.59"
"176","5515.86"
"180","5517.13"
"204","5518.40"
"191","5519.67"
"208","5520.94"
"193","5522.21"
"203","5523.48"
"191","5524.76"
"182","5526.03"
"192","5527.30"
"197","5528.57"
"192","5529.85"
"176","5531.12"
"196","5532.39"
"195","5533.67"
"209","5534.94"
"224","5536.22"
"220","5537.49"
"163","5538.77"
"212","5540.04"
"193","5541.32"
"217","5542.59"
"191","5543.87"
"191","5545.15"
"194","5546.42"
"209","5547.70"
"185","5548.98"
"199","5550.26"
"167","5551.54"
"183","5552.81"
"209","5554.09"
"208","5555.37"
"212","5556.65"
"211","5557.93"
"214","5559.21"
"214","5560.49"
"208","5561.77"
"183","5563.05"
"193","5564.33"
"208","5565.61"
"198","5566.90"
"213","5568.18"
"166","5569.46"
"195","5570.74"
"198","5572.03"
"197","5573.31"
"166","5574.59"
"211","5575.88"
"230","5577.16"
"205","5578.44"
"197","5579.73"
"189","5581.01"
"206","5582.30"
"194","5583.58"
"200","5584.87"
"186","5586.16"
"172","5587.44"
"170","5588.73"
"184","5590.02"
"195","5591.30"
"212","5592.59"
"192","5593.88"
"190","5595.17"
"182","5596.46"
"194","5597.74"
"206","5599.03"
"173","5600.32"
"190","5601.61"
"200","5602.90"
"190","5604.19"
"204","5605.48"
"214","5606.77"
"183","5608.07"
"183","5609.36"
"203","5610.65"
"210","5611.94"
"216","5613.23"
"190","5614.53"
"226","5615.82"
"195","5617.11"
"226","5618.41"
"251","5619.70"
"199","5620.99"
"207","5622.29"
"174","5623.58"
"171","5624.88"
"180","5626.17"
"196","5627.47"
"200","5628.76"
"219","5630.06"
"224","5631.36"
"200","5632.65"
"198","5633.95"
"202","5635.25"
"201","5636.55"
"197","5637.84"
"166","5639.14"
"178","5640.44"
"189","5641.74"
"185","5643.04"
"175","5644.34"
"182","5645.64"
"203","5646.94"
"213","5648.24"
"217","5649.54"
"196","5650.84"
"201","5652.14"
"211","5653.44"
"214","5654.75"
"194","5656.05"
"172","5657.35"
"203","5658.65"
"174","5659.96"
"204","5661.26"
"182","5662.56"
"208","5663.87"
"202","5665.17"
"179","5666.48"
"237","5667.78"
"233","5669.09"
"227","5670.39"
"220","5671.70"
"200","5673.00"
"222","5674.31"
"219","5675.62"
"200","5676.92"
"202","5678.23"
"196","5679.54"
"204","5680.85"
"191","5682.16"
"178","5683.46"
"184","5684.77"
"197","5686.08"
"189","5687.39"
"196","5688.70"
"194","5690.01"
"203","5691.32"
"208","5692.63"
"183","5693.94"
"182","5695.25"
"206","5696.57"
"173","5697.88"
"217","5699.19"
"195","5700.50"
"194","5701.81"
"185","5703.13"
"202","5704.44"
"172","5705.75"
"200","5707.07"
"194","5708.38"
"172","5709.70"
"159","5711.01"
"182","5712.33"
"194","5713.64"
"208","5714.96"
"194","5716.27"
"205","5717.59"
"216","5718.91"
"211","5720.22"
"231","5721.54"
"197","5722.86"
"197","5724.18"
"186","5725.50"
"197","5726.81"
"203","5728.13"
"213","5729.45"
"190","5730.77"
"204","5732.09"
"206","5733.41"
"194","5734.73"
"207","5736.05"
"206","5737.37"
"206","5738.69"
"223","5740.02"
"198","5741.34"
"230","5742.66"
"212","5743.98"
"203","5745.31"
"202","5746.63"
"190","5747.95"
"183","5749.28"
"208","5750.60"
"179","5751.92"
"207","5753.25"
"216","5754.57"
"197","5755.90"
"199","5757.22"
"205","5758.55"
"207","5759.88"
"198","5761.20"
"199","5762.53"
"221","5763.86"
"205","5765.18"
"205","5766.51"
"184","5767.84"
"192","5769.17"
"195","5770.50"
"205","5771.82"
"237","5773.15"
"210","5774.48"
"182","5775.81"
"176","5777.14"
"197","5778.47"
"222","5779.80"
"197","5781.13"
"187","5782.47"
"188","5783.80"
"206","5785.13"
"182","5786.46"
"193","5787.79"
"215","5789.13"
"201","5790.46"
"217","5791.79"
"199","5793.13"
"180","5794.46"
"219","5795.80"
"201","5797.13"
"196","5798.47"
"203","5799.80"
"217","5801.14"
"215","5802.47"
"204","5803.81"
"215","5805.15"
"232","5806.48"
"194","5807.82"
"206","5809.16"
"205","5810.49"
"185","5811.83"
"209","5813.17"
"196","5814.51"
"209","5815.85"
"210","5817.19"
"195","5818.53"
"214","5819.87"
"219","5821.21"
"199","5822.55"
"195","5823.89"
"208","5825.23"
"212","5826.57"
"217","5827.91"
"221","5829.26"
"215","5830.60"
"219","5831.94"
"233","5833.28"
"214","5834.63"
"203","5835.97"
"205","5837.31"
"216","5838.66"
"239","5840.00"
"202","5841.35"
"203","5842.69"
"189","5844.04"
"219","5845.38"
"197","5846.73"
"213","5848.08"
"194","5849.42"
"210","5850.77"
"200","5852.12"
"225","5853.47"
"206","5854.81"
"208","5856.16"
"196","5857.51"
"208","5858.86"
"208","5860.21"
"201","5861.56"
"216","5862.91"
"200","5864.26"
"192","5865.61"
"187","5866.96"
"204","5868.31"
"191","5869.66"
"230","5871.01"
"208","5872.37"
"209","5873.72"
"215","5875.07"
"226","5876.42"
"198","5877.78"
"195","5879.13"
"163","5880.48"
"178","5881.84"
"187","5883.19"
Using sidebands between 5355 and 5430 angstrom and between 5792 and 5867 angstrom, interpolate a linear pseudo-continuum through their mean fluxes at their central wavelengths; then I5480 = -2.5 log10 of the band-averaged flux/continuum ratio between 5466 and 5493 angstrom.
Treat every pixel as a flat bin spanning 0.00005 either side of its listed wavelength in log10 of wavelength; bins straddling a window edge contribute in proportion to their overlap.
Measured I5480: 0.056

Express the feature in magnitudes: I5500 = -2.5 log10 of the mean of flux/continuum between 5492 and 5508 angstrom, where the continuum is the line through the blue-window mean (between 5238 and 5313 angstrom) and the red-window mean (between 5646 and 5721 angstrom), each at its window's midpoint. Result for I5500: 0.047 mag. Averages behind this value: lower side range 188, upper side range 199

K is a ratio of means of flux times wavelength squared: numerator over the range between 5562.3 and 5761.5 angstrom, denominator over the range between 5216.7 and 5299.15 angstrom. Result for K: 1.3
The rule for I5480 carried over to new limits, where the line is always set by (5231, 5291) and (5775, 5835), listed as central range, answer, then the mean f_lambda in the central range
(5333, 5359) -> -0.07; 201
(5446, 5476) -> 0.03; 188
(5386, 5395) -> -0.03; 196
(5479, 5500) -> 0.02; 190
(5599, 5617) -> -0.01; 199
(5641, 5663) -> 0.02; 195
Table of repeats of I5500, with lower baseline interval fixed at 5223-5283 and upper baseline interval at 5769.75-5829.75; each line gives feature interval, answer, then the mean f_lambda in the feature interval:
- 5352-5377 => -0.09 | 203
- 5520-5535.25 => -0.01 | 194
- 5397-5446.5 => -0.06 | 199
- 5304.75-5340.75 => -0.04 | 192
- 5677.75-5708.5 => 0.03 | 193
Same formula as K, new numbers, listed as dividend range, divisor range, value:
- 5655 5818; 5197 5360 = 1.27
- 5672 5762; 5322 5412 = 1.15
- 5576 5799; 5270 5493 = 1.14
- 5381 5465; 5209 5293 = 1.17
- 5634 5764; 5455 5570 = 1.11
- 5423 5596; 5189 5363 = 1.13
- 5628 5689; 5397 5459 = 1.10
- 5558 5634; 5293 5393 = 1.11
